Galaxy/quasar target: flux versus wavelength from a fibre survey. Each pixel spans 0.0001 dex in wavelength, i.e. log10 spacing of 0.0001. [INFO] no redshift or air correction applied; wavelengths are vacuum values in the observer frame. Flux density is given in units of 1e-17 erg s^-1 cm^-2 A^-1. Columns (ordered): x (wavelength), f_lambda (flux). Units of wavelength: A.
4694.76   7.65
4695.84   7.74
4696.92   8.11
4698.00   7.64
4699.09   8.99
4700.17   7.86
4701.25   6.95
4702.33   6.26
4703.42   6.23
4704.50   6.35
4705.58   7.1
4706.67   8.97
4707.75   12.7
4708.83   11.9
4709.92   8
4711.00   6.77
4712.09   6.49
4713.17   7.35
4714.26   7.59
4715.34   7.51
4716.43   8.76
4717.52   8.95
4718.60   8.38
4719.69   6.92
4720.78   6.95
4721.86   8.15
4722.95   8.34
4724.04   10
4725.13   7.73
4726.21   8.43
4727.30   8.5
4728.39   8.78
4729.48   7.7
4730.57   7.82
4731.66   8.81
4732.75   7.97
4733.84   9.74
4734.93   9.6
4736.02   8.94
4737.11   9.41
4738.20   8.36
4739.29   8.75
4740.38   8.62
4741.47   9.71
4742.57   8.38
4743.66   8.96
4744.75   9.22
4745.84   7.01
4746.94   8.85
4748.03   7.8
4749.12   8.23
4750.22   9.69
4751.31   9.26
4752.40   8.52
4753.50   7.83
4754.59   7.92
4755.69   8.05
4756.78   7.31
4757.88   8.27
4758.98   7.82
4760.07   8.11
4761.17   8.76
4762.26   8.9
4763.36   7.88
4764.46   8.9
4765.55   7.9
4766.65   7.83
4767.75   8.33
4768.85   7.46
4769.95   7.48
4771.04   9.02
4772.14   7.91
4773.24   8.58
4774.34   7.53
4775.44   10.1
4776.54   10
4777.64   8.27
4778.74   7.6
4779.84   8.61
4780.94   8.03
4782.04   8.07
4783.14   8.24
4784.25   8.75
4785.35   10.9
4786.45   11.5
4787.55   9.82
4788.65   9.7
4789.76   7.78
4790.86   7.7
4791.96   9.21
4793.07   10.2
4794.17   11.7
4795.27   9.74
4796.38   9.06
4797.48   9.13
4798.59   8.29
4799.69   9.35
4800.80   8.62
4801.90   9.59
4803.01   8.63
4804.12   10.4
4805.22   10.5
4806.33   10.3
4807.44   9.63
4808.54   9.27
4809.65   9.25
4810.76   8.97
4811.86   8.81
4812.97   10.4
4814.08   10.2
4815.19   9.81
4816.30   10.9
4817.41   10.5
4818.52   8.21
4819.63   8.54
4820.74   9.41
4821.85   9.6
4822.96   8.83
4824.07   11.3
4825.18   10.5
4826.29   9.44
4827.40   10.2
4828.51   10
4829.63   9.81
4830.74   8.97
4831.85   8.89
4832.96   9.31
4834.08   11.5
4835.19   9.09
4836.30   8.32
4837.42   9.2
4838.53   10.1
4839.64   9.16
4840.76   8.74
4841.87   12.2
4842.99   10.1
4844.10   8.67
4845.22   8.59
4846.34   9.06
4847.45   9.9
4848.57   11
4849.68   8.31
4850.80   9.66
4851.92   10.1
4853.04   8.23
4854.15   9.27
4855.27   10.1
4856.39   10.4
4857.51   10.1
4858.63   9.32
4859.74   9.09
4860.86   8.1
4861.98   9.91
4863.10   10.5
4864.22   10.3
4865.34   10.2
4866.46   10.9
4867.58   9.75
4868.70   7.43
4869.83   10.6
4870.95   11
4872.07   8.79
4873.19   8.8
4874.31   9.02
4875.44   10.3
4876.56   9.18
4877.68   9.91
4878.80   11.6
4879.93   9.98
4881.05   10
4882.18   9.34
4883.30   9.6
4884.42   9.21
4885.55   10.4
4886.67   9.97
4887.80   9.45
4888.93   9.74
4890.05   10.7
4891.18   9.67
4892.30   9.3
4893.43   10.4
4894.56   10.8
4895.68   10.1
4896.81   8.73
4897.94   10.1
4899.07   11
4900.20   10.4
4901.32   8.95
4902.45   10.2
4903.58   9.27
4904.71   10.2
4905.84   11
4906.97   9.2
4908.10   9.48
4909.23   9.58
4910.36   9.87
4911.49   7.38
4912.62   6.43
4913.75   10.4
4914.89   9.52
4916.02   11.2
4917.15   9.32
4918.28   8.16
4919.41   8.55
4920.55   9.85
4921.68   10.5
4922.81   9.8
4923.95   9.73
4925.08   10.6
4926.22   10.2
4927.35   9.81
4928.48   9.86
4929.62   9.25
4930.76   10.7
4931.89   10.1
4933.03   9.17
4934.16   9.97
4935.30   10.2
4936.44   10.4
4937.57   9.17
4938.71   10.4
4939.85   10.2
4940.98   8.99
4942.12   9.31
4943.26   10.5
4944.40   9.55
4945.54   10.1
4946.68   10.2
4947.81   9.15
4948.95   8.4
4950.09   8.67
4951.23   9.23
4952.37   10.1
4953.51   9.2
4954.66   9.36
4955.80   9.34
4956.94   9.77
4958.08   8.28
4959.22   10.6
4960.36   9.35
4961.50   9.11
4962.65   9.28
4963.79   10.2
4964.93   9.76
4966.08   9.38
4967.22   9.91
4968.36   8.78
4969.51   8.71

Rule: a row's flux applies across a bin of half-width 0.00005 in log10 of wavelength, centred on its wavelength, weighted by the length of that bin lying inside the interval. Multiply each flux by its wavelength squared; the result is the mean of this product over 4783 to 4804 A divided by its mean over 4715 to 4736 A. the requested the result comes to 1.15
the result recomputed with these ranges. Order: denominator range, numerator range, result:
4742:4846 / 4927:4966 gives 1.13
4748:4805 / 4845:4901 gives 1.16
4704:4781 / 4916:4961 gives 1.25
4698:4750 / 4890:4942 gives 1.27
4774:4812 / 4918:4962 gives 1.11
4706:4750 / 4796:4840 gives 1.16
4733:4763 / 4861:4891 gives 1.21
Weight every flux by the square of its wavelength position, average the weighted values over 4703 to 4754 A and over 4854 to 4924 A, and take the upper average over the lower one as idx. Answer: 1.2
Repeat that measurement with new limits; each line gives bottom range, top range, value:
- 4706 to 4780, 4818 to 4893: 1.20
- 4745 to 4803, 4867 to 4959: 1.18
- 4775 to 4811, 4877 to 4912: 1.11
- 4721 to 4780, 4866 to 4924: 1.22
